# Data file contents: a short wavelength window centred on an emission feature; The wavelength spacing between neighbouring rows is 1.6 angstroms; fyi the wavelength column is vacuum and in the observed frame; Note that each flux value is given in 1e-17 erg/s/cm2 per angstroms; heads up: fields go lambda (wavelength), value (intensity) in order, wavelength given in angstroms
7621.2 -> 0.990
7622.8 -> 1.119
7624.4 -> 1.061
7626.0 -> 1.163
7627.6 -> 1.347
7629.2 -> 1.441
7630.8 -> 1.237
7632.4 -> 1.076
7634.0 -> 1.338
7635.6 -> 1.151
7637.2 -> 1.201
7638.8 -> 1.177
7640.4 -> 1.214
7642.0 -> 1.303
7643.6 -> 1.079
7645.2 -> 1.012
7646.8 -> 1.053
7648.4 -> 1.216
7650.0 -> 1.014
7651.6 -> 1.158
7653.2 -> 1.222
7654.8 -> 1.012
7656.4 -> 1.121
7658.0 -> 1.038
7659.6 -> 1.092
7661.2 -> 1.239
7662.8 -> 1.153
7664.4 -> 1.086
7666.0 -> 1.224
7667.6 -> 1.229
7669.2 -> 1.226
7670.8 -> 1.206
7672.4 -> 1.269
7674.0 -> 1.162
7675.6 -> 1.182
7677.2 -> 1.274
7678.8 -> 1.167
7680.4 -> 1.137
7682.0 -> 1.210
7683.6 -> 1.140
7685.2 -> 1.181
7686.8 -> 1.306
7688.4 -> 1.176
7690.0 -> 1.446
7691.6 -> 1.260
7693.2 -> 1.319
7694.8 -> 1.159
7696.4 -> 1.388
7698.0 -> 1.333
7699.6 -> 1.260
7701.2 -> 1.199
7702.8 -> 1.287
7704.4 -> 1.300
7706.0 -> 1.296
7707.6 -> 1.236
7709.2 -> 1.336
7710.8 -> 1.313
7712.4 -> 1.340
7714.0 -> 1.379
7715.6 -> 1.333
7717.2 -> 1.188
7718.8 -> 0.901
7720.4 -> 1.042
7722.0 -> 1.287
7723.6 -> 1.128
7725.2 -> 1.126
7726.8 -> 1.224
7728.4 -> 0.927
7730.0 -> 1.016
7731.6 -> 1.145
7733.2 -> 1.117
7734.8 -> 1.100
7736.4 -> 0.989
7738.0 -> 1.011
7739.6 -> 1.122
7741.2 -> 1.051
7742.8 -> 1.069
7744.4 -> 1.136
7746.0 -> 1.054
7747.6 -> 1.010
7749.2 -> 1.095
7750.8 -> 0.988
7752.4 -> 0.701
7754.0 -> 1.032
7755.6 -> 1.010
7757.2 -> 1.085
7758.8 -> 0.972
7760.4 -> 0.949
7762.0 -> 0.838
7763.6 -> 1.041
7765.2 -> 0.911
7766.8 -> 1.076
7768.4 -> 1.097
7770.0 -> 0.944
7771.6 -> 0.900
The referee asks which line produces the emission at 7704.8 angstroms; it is Mg II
